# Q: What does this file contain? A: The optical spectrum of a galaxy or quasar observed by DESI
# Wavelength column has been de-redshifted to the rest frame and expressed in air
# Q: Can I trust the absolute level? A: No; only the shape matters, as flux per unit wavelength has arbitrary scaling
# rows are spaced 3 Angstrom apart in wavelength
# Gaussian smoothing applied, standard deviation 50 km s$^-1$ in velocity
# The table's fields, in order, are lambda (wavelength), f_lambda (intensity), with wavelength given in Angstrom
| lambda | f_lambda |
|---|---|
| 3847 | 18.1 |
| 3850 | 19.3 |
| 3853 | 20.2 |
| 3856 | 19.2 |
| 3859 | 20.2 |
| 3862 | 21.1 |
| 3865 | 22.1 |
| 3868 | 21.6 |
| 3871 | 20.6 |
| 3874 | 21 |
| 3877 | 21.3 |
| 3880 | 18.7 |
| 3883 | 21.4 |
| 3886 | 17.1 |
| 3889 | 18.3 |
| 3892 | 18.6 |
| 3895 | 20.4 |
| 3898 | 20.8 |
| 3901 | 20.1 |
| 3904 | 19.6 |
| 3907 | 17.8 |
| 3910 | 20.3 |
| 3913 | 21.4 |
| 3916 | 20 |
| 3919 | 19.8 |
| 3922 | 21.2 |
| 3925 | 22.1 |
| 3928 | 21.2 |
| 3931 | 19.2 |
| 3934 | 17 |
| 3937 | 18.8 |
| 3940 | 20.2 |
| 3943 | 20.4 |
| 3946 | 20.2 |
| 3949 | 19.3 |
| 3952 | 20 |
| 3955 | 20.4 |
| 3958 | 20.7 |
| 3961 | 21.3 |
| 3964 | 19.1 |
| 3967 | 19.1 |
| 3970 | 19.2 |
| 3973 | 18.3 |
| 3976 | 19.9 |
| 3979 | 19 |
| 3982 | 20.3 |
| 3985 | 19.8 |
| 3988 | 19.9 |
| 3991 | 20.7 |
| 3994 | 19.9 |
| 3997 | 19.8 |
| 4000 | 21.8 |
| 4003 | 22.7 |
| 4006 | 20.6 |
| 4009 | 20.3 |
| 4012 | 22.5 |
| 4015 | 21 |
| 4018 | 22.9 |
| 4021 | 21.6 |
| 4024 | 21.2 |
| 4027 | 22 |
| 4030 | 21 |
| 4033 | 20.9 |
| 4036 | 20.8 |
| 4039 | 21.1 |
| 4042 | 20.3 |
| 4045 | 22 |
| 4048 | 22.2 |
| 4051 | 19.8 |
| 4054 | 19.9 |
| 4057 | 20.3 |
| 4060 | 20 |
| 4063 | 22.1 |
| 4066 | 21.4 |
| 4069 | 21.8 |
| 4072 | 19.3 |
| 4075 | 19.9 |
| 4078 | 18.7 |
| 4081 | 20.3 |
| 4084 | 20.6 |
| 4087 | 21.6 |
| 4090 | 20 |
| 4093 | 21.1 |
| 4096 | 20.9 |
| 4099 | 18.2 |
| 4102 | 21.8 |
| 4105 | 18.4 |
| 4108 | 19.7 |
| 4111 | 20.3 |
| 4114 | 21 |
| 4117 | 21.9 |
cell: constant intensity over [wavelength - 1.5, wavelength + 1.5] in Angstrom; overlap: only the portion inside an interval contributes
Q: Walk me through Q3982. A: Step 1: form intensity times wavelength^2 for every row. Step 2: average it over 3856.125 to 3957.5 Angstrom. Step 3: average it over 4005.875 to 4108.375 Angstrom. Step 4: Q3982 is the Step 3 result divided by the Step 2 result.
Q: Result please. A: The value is 1.12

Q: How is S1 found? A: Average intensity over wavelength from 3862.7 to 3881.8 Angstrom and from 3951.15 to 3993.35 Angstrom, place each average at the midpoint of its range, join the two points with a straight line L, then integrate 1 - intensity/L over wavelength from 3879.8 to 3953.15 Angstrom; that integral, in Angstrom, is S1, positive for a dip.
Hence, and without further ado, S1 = 2.3 Angstrom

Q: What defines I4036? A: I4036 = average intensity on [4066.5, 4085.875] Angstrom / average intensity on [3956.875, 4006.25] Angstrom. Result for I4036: 1.0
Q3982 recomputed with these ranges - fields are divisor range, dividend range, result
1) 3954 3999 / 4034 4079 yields 1.08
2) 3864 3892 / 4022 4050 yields 1.15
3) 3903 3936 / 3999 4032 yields 1.14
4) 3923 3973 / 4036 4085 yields 1.10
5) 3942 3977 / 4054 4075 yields 1.10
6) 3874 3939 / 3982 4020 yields 1.11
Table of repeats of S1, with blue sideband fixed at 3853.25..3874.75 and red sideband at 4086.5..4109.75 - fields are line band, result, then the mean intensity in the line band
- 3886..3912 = 1.6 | 19.4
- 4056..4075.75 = -0.5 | 20.7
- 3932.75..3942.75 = 0.8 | 18.9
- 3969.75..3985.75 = 0.8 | 19.4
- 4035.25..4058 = -0.6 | 20.8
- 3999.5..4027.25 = -1.7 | 21.6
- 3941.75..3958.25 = 0.3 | 20.1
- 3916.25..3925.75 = -0.1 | 20.8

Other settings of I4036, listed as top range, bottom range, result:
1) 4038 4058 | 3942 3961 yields 1.03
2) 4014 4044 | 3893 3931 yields 1.05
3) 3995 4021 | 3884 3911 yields 1.11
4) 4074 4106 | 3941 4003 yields 1.01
